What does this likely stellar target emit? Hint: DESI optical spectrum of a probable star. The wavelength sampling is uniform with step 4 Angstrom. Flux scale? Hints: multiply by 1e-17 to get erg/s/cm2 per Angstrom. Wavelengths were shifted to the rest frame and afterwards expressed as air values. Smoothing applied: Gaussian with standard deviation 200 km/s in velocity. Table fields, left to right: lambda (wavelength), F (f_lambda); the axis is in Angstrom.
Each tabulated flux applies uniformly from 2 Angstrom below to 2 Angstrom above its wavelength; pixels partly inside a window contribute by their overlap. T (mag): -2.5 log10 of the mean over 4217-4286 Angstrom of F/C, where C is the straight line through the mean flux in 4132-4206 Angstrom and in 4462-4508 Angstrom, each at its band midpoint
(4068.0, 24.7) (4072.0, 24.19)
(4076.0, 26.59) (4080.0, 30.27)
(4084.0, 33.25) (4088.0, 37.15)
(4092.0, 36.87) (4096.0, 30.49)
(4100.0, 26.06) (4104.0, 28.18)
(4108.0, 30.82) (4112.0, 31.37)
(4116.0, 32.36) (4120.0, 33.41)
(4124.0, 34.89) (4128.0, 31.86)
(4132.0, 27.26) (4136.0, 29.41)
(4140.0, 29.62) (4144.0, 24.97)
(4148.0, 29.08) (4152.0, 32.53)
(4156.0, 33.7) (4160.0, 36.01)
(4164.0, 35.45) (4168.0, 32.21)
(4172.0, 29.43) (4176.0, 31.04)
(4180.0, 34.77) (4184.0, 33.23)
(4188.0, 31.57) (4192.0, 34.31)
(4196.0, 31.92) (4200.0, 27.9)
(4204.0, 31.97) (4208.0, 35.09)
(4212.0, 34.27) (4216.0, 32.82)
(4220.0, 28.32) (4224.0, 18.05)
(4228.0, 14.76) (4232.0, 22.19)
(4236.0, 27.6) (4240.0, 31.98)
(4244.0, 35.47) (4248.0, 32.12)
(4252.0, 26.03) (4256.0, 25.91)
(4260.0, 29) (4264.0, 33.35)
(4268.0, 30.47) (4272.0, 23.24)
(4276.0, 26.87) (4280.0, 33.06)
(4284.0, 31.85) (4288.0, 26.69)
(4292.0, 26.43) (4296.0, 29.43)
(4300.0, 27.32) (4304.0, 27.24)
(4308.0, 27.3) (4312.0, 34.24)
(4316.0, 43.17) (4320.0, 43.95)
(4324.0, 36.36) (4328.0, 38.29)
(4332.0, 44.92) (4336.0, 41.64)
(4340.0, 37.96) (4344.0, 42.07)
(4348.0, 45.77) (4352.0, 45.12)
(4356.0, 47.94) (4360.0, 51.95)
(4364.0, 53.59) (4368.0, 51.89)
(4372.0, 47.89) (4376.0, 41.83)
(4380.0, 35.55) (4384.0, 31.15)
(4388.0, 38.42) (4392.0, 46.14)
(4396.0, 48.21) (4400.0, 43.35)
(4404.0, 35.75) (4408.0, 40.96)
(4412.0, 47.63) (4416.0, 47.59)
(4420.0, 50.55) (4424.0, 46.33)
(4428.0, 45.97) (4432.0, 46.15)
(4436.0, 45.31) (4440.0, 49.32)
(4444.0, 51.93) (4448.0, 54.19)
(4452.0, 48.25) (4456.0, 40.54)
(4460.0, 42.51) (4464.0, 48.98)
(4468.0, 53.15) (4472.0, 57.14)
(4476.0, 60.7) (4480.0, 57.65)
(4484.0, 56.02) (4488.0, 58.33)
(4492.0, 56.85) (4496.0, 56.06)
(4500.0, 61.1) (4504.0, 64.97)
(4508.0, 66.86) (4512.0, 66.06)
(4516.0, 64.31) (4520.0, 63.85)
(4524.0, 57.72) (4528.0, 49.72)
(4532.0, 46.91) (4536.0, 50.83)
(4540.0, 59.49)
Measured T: 0.35 mag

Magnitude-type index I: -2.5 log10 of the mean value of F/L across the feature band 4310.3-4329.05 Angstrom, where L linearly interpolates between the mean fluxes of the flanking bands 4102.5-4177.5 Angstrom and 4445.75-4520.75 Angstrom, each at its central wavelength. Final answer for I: 0.13 mag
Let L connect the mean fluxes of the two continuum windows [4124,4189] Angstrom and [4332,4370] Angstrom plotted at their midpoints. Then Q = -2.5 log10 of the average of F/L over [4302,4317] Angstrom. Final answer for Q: 0.32 mag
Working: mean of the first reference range 31.5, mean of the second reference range 46.4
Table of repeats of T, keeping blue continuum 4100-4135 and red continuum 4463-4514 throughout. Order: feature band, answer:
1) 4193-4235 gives 0.34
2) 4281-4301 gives 0.47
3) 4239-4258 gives 0.33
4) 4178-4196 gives 0.09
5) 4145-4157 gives 0.08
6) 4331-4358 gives 0.11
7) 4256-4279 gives 0.43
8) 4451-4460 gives 0.28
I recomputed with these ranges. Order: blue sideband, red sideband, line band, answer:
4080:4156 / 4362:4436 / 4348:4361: -0.13 mag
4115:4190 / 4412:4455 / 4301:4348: 0.11 mag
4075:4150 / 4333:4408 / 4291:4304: 0.40 mag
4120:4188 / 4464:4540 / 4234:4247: 0.20 mag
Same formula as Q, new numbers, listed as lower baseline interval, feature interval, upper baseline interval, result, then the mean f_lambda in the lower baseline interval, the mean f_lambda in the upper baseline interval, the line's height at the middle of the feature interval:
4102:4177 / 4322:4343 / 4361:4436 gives 0.03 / 31.2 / 44.5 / 41.1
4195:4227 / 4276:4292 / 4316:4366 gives 0.26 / 29.5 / 44.1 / 37.7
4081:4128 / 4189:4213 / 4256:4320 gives -0.04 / 32.2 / 30.3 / 31.2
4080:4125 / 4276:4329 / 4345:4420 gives 0.26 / 32.1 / 44.6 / 41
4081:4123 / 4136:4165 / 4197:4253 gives -0.02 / 32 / 28.6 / 30.7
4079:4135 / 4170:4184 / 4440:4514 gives 0.14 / 31.7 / 55.5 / 36.2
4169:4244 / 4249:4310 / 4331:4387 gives 0.28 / 29.7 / 44.1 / 36.6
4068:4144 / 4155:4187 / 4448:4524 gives 0.06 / 30.5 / 56.8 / 35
